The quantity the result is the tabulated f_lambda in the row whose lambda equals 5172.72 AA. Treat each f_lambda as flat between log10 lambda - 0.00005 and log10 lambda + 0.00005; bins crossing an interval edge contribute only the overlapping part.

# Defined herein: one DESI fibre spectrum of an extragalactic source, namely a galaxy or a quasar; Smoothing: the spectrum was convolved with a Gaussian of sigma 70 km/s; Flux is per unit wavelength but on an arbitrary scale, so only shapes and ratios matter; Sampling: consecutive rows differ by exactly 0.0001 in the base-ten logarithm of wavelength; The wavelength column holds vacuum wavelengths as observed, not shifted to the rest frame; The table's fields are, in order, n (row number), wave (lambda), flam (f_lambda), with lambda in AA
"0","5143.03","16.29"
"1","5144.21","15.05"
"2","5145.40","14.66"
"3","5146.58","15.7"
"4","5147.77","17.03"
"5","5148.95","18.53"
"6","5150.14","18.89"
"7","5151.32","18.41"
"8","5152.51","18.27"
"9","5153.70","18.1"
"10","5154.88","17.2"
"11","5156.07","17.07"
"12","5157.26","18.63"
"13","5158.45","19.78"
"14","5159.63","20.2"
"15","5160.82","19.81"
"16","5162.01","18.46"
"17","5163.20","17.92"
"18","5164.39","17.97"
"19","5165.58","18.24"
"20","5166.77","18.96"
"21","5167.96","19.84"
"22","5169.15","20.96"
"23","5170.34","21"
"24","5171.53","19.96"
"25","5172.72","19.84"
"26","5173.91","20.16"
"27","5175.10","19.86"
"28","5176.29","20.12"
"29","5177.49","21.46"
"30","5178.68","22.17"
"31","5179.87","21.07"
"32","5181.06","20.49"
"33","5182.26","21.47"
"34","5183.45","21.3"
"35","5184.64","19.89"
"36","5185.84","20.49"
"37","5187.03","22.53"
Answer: 19.84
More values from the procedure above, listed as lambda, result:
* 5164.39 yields 17.97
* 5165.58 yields 18.24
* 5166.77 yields 18.96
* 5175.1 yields 19.86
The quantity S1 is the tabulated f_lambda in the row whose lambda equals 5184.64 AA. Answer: 19.89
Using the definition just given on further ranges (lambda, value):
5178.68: 22.17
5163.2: 17.92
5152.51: 18.27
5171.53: 19.96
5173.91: 20.16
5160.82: 19.81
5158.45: 19.78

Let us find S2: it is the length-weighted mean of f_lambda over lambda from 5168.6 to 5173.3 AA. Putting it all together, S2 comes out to 20.4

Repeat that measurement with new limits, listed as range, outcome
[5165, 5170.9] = 19.8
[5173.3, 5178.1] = 20.4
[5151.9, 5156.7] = 17.6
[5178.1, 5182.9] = 21.3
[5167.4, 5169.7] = 20.4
